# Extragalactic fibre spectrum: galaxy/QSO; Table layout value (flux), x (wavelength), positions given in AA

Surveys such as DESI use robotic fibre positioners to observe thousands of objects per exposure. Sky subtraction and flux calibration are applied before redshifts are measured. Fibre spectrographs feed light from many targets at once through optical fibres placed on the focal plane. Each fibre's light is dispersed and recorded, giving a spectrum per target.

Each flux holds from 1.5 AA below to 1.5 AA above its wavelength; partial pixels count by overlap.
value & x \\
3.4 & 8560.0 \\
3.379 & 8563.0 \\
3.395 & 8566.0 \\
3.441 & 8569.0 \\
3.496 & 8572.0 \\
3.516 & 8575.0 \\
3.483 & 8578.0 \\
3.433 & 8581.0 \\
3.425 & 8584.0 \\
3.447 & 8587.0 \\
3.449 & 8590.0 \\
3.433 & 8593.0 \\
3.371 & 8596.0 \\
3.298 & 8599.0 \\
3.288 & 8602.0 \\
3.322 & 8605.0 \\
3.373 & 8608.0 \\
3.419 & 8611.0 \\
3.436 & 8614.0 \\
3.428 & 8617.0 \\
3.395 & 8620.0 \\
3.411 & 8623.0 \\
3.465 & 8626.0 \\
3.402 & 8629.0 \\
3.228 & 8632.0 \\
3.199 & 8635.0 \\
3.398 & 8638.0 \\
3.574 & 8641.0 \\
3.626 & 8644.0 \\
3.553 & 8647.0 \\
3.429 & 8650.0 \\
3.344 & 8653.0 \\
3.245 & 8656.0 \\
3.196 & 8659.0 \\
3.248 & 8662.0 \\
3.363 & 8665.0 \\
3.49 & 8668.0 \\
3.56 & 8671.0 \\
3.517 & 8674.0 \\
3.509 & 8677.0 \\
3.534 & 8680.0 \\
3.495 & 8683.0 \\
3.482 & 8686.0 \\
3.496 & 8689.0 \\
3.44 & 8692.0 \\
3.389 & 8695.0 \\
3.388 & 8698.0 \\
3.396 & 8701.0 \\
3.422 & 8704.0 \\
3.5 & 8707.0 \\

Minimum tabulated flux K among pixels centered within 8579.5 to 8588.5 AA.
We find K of 3.425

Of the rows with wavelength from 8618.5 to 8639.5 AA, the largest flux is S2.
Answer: 3.465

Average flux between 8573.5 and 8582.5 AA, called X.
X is 3.48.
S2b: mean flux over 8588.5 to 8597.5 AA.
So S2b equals 3.42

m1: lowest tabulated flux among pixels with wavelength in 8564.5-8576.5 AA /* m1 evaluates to 3.395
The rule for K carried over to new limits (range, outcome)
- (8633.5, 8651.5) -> 3.199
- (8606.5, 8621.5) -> 3.373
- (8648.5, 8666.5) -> 3.196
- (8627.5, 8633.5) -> 3.228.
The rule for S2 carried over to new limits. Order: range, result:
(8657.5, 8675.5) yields 3.56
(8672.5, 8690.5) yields 3.534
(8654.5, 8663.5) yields 3.248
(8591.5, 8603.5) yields 3.433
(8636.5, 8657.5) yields 3.626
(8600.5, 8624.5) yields 3.436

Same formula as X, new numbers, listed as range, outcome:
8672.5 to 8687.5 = 3.51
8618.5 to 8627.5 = 3.42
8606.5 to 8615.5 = 3.41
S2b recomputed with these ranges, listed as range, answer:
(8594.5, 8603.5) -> 3.32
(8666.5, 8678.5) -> 3.52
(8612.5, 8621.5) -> 3.42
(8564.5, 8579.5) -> 3.47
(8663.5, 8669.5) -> 3.43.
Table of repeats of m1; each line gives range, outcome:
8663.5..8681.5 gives 3.363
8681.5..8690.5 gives 3.482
